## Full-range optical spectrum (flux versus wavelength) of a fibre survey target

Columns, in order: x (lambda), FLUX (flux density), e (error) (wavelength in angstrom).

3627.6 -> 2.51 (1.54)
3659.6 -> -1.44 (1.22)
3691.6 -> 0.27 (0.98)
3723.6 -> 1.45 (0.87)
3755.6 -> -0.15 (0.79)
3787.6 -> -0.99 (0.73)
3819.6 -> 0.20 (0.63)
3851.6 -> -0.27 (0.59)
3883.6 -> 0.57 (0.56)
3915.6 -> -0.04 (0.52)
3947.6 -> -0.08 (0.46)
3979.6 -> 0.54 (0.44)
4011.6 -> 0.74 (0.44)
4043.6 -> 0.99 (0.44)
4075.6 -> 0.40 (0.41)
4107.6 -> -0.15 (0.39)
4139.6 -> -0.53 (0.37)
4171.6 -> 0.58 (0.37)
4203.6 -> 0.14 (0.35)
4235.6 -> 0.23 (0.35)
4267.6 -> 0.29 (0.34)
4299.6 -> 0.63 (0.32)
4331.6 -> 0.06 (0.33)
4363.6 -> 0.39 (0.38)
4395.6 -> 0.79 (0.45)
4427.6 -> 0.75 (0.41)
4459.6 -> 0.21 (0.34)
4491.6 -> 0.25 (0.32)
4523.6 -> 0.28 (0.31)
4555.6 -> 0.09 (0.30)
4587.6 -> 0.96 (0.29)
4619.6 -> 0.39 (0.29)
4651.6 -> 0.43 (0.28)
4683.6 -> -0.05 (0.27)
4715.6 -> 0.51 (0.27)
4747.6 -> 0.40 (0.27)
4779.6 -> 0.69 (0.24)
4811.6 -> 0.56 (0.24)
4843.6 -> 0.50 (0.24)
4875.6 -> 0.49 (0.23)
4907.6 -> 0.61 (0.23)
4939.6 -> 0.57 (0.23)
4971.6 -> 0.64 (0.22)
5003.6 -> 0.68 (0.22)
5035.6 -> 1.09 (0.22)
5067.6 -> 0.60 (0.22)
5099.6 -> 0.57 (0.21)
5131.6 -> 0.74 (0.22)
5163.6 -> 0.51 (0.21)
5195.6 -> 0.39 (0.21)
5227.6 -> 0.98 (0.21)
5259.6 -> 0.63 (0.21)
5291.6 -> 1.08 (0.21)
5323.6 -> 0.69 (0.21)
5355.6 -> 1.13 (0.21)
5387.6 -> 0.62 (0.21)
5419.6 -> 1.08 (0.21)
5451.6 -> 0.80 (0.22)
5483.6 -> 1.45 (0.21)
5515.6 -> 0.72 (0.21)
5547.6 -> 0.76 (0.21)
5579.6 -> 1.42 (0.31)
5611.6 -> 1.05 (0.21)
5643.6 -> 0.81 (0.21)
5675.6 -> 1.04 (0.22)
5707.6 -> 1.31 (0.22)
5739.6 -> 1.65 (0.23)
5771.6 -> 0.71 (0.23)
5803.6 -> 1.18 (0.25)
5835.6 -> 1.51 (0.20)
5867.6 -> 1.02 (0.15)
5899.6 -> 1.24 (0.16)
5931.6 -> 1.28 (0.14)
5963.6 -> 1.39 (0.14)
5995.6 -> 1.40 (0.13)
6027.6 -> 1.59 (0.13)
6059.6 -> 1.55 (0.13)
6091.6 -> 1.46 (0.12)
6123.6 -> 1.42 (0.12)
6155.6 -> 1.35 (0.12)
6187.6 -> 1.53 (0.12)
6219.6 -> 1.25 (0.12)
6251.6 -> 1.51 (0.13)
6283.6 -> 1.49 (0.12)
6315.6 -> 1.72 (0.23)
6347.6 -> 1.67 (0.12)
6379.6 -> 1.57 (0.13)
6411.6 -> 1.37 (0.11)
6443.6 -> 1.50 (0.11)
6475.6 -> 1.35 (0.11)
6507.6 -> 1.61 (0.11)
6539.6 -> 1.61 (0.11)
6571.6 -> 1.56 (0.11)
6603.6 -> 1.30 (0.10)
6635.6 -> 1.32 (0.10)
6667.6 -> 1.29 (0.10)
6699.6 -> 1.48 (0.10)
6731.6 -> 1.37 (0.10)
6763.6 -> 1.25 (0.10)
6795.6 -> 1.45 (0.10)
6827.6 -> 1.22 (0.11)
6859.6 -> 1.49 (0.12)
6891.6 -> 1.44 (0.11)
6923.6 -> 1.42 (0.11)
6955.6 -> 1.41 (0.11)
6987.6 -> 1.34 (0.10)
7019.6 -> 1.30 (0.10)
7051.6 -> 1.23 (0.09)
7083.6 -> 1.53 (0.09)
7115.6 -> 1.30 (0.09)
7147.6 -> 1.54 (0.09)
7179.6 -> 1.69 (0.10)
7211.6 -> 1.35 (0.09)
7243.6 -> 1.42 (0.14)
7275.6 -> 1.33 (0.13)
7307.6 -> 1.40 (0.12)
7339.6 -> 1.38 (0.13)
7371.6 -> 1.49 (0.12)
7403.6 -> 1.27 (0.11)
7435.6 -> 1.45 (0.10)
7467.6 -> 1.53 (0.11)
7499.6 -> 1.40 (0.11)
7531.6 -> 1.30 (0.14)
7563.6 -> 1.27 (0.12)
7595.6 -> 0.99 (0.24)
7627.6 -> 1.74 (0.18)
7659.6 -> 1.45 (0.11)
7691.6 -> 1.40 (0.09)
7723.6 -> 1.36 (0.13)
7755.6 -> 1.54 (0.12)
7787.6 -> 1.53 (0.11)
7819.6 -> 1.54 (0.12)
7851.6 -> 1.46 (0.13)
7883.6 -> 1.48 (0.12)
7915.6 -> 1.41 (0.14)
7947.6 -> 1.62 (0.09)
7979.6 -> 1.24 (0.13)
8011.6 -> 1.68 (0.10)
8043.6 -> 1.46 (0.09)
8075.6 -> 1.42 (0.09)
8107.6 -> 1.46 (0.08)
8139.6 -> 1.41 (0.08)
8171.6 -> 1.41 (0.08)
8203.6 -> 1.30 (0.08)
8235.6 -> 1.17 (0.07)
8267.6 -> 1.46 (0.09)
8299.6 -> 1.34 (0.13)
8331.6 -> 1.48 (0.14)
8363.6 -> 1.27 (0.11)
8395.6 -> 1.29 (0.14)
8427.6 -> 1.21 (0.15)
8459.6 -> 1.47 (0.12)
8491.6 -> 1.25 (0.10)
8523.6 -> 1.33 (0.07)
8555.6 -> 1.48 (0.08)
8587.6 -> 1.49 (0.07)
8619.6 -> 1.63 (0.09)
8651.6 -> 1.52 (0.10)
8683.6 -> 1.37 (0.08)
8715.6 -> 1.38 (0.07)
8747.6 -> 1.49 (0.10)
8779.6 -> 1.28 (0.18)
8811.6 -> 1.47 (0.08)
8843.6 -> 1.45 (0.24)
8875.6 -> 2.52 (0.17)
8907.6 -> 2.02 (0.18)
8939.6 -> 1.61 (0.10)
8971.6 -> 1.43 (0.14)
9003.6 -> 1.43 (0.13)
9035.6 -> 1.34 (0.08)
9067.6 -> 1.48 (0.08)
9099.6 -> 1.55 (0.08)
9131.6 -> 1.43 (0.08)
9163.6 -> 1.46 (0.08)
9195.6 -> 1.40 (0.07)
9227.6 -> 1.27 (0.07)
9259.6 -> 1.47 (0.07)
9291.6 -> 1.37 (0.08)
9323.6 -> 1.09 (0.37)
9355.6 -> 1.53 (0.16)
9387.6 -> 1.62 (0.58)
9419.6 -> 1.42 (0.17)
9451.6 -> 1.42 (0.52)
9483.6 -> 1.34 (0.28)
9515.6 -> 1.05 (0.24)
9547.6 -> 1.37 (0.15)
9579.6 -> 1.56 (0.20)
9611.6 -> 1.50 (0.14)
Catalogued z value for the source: 0.35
